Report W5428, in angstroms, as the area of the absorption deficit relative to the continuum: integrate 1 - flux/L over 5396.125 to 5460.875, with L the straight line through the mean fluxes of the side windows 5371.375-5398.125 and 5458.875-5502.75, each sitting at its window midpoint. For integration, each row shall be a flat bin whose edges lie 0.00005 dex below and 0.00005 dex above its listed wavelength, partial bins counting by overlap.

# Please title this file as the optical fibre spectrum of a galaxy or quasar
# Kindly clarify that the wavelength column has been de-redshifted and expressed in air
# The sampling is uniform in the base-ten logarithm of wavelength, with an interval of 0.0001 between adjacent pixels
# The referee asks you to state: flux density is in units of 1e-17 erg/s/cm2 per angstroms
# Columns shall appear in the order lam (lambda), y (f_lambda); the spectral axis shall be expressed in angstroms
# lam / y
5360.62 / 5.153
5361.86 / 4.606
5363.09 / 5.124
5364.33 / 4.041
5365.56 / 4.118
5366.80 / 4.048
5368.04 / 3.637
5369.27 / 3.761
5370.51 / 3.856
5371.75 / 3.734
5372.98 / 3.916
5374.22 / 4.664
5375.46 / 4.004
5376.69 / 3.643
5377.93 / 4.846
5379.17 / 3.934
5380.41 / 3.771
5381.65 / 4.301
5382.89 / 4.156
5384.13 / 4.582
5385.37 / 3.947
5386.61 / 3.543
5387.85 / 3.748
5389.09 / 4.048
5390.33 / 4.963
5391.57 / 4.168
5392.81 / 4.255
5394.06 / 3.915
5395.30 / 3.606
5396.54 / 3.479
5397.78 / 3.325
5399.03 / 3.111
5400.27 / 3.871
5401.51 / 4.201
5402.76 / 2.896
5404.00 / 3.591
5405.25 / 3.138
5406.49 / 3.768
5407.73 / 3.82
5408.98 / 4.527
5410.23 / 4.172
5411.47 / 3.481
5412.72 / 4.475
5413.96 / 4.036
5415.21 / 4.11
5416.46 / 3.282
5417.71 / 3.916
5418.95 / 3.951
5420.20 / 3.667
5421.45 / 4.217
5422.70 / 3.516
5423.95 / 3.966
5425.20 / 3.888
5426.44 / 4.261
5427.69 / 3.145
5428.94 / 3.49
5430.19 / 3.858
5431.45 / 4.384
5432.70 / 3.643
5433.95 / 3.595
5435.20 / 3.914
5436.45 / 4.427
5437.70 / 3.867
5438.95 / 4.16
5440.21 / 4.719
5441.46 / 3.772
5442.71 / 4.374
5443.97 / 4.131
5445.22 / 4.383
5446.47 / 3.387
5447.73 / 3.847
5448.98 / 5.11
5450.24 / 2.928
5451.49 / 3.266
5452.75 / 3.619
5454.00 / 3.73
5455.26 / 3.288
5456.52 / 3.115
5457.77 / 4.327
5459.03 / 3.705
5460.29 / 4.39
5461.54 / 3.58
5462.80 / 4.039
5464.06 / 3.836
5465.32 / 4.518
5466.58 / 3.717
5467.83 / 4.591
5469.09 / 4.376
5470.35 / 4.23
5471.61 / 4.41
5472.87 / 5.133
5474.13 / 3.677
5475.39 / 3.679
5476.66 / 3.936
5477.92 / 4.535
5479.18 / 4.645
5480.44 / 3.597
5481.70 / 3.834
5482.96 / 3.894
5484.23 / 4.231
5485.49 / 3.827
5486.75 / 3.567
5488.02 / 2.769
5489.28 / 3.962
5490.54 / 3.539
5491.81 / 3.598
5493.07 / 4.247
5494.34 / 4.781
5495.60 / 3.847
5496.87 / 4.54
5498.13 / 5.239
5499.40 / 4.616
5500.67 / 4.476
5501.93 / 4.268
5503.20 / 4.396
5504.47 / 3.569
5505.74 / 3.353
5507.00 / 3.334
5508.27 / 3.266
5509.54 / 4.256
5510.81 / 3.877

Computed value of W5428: 3.81 angstroms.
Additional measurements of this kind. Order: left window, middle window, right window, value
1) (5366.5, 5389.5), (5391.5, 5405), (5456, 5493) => 1.2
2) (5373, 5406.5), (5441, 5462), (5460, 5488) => 1.1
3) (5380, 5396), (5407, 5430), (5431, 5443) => 1.1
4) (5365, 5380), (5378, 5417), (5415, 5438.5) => 0.4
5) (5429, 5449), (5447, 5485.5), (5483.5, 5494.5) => -0.8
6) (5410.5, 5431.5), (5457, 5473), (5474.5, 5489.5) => -1.3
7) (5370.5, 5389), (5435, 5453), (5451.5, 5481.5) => 0.1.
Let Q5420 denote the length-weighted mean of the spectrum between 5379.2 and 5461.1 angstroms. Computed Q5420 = 3.88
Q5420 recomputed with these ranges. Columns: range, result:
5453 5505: 4.05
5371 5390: 4.07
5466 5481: 4.22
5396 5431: 3.76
